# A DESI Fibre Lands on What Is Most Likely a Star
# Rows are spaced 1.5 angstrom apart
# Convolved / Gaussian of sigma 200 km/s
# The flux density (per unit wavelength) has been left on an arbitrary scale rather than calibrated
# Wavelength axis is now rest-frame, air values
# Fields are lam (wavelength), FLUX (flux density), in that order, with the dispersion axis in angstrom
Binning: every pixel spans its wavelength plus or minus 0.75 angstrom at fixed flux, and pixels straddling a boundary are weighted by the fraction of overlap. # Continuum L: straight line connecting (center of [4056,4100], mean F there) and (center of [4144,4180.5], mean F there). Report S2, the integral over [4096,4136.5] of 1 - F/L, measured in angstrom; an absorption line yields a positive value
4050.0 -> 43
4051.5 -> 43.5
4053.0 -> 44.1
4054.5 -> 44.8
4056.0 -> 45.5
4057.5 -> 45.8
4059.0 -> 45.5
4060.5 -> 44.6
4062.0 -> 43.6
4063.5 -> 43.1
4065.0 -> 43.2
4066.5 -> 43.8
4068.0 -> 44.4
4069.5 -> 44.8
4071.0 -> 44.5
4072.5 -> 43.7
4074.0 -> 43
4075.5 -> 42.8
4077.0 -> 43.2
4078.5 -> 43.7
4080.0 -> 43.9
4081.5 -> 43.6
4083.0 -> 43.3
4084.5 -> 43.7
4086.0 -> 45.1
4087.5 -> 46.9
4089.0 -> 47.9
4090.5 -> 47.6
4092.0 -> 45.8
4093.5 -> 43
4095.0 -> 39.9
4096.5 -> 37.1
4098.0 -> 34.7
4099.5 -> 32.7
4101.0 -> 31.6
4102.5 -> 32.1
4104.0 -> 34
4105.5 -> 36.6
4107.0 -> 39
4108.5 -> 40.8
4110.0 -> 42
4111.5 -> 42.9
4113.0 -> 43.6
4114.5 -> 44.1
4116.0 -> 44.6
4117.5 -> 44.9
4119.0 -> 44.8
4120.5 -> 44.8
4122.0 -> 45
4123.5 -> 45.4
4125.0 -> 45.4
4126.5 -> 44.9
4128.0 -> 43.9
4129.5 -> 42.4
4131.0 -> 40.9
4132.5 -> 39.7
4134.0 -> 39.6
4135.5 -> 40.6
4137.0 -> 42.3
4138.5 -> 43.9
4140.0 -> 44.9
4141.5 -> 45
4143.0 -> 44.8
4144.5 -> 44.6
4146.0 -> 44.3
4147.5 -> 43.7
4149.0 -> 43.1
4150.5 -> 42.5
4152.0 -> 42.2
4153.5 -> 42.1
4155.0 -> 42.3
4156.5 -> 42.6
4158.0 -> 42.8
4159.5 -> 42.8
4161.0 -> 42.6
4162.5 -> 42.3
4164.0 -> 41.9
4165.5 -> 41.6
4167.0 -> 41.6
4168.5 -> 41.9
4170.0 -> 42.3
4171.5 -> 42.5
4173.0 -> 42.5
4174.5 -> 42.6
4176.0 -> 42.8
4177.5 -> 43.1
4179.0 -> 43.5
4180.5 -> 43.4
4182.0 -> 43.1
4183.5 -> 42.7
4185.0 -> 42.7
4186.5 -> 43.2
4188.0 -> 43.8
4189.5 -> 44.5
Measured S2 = 2.2 angstrom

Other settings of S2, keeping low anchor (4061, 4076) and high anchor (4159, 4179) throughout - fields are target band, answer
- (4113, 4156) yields -0.6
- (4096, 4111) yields 2.5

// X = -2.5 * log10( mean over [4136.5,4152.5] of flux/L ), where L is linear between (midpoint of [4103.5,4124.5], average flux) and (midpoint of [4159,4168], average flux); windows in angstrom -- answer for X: -0.04 mag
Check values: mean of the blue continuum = 42.5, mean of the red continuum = 42.1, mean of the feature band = 43.8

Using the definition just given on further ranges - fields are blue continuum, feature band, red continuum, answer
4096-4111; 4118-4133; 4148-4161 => -0.13 mag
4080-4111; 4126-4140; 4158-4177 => -0.02 mag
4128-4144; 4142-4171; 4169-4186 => 0.00 mag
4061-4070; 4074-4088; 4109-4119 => 0.00 mag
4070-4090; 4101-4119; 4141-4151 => 0.10 mag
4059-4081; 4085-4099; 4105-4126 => 0.01 mag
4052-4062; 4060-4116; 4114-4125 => 0.07 mag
